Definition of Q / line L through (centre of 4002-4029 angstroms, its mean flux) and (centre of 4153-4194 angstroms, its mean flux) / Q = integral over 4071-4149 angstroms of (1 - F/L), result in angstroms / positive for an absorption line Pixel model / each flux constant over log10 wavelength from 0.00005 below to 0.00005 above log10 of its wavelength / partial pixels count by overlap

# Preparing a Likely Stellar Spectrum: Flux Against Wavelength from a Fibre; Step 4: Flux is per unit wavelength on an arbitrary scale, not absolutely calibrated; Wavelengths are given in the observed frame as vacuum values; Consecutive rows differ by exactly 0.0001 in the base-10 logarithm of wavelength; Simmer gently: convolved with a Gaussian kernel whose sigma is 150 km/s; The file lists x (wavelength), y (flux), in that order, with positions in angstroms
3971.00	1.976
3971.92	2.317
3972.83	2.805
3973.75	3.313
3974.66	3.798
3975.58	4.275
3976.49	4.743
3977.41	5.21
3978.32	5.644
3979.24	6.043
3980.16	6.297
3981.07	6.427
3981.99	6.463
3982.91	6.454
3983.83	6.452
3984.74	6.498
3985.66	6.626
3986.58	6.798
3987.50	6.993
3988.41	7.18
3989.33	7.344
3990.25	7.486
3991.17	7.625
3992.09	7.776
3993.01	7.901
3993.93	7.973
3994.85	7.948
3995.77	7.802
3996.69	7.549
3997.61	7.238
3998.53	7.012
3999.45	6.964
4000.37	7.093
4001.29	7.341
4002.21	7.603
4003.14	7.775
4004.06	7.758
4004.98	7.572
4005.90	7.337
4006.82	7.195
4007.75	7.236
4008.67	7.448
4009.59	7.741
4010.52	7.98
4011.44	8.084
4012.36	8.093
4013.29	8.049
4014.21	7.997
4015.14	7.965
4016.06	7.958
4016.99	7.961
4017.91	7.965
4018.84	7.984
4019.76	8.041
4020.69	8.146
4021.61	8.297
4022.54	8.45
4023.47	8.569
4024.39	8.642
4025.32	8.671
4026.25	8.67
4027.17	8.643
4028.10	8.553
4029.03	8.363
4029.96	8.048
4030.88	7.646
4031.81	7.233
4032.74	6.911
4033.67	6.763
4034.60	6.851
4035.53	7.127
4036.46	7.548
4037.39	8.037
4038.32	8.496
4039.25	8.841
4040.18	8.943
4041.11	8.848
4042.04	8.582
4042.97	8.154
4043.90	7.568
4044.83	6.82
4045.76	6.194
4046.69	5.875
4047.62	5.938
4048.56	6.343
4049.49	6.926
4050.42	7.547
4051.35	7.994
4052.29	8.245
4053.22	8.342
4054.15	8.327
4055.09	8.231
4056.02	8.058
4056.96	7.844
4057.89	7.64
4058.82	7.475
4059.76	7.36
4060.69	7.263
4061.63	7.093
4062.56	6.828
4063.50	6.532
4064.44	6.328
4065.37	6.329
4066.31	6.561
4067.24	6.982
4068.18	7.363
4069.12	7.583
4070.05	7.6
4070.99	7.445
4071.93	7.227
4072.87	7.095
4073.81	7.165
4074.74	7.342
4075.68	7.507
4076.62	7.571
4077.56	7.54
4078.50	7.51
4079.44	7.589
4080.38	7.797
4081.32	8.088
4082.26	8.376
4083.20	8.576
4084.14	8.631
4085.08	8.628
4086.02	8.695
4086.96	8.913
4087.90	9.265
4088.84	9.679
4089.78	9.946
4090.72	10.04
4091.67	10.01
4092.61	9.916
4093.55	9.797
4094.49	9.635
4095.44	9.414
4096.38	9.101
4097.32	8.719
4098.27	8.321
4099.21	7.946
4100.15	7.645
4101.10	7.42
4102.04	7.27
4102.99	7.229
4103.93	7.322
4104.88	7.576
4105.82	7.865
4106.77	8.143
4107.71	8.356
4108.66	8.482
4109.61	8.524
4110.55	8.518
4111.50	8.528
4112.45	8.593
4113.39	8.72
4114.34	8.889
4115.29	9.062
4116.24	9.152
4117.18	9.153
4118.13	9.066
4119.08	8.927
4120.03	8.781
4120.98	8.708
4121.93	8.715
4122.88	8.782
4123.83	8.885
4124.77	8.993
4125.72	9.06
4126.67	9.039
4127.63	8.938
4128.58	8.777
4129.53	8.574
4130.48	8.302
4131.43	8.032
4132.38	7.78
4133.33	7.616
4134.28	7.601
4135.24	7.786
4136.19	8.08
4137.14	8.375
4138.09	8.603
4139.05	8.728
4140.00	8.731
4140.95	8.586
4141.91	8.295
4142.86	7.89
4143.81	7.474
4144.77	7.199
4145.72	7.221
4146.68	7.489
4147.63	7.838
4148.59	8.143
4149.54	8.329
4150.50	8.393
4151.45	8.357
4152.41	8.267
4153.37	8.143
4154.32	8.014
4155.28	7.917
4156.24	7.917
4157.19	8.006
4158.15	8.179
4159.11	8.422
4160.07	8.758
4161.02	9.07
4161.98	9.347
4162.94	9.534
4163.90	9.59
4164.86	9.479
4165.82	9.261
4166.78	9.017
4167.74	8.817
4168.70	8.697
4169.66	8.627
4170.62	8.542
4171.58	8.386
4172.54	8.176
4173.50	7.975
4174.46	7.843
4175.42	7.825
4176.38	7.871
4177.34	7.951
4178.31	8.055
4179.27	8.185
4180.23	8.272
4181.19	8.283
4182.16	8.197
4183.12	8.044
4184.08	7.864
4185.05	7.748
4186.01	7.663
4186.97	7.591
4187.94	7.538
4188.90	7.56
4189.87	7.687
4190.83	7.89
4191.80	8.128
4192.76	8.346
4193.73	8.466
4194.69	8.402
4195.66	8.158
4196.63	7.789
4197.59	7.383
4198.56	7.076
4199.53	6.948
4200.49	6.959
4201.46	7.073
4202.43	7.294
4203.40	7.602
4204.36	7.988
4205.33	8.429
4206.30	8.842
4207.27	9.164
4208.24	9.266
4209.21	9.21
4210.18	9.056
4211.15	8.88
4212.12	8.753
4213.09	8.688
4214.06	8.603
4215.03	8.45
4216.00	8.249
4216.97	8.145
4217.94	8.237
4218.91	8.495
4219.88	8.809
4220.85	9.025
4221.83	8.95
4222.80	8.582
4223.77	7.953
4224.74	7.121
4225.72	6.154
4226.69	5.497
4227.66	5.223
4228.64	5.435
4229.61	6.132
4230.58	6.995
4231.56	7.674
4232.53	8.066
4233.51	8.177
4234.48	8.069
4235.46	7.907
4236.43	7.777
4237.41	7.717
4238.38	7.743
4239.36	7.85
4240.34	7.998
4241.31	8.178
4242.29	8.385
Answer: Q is -1.8 angstroms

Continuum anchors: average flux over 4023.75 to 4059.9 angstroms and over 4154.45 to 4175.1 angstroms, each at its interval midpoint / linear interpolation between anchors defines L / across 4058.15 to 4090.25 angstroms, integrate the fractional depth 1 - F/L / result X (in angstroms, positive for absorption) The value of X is 1.2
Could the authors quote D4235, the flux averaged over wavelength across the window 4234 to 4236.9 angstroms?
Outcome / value 7.92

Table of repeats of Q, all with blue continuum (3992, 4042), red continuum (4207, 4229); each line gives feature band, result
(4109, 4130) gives -2.2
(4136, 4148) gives -0.1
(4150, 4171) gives -1.6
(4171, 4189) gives 0.2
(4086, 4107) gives -2.0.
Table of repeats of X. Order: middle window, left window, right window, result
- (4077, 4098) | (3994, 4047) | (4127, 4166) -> -2.1 angstroms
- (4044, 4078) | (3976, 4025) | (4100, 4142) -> 2.8 angstroms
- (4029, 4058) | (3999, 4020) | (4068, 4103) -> 1.3 angstroms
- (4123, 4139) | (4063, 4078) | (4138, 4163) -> -0.9 angstroms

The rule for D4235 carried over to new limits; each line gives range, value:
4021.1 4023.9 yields 8.43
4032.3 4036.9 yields 7.03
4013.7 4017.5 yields 7.98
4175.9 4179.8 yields 8.02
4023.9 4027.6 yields 8.67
